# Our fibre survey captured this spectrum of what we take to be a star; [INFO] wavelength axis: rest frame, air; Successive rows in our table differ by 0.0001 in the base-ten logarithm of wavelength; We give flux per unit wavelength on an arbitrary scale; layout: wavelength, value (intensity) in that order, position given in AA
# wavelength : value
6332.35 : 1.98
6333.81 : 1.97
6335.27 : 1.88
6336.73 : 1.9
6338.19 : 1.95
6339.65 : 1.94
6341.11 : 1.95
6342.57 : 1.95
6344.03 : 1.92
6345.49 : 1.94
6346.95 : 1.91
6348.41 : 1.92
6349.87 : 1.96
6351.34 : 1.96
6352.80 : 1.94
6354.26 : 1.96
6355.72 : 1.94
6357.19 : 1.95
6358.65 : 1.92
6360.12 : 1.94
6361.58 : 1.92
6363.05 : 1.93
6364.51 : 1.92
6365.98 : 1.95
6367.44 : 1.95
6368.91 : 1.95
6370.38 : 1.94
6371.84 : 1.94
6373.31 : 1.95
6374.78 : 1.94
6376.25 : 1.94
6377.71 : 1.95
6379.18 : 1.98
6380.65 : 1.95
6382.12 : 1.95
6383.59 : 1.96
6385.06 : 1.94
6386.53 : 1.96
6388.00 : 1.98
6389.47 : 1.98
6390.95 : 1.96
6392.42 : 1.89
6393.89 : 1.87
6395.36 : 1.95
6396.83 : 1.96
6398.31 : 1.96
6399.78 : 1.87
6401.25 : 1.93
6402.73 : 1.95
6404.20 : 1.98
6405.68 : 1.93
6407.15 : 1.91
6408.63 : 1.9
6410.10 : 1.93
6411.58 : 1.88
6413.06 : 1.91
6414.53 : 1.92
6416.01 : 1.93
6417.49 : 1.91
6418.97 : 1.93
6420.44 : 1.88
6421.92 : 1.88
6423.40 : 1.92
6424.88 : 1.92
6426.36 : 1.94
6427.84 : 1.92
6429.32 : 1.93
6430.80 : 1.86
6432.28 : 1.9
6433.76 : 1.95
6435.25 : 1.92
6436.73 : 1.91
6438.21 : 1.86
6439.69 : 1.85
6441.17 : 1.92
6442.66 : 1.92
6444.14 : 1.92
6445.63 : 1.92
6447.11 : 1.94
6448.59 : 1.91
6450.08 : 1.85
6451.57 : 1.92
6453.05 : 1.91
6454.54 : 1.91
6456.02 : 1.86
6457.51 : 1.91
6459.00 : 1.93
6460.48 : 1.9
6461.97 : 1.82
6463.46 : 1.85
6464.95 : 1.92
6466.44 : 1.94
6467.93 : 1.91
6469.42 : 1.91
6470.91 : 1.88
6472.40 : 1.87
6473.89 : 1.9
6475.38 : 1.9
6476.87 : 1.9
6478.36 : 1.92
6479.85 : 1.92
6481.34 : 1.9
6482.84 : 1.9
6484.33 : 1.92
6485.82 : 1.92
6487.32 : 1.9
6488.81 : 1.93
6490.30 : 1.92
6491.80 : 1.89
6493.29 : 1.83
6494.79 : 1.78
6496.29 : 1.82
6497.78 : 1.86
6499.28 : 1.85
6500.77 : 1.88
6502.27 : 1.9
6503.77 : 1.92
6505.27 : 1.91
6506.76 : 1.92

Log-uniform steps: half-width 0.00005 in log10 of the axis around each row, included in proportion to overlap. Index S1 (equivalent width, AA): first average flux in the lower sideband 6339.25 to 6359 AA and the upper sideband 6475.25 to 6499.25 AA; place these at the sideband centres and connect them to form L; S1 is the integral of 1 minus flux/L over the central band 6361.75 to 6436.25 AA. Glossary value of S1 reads -0.37 AA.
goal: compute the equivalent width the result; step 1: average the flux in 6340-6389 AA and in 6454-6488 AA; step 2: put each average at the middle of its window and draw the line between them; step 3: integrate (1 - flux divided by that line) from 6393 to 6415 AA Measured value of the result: 0.1 AA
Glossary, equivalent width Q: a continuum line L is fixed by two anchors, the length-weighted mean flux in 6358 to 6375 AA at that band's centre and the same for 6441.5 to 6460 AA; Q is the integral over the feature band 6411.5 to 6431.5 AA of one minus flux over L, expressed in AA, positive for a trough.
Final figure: 0.1 AA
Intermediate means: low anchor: 1.94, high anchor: 1.91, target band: 1.91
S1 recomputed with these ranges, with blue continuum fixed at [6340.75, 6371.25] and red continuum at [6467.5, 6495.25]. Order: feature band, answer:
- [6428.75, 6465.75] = 0.2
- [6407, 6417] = 0.0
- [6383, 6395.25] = -0.1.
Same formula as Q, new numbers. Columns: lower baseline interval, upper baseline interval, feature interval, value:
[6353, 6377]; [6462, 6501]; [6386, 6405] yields -0.1 AA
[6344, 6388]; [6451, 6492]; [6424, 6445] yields 0.1 AA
